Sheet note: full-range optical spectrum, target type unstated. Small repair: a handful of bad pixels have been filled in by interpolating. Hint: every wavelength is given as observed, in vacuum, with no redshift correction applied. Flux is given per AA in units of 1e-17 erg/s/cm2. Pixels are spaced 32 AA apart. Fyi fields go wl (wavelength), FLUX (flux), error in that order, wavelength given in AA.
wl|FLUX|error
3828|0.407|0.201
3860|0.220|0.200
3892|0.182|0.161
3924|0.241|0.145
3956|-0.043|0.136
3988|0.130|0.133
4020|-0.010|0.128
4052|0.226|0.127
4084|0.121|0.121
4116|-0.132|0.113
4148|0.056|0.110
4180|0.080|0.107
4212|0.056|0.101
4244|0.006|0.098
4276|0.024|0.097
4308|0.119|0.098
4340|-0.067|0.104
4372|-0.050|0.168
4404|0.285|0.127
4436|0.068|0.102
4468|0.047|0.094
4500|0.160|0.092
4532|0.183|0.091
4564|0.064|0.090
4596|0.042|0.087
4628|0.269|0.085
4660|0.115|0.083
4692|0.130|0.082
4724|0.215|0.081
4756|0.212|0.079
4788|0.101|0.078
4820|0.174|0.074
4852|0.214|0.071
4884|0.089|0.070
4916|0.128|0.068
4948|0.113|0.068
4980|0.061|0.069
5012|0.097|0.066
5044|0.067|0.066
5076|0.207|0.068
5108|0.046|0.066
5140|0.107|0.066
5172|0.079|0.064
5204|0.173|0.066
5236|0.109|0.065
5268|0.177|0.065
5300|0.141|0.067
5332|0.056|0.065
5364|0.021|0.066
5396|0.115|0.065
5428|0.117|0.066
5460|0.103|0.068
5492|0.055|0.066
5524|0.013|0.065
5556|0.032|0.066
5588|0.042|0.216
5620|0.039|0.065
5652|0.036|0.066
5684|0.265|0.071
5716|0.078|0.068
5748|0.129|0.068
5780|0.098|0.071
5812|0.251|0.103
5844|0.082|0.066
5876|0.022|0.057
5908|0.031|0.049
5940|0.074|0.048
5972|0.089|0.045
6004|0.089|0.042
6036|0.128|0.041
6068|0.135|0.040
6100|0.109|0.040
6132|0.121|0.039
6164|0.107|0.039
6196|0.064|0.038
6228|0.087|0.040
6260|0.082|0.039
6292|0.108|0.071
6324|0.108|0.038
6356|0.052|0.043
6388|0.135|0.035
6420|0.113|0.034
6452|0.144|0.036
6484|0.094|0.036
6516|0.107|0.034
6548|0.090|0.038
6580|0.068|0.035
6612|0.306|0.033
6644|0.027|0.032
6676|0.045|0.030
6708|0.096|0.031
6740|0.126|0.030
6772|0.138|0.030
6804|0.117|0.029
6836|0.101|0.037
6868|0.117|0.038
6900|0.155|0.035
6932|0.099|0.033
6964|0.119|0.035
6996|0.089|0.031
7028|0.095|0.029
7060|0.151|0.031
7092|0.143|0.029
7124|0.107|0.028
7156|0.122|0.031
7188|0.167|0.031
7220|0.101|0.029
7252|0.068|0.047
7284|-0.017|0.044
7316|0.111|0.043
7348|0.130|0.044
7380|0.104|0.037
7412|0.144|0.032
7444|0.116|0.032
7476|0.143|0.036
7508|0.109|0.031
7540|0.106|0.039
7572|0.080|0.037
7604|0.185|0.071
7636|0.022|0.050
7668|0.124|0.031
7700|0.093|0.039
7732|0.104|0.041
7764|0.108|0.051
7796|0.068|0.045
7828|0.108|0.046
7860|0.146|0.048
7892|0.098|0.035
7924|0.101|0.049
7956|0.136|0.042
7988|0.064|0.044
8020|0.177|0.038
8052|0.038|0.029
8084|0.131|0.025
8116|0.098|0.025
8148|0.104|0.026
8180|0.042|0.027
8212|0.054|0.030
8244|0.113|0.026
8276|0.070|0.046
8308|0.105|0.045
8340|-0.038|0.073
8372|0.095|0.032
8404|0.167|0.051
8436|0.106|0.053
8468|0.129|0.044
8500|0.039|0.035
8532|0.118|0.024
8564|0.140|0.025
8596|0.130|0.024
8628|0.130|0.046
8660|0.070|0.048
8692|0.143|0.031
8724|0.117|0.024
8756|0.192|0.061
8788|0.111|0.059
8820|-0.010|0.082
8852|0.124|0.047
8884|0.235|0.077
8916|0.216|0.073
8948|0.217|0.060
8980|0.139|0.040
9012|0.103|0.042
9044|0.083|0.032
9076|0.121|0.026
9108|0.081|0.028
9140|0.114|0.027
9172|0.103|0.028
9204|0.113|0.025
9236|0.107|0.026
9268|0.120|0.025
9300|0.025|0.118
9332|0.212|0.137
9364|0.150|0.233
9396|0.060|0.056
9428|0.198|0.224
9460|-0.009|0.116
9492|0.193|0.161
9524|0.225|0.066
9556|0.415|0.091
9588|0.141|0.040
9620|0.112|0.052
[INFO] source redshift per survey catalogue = 0.775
